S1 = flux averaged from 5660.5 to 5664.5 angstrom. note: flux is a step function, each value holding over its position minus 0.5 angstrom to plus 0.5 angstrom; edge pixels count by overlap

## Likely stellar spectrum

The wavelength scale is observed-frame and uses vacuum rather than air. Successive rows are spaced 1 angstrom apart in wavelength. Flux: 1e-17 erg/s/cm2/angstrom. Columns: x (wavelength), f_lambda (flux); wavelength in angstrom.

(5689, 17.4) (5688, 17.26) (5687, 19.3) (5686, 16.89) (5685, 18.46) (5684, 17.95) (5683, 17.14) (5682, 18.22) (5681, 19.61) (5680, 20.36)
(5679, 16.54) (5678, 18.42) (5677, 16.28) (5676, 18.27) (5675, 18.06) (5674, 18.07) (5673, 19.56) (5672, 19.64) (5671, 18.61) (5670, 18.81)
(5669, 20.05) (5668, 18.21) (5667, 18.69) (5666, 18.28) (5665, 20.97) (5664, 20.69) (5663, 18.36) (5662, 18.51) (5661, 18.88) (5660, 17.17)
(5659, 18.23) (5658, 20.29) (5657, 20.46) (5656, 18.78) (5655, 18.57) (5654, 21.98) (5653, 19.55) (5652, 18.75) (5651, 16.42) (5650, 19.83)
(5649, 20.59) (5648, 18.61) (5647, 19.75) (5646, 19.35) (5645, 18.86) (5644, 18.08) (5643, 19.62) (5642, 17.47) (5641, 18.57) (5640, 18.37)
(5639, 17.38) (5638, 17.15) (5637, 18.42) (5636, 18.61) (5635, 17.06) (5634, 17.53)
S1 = 19.1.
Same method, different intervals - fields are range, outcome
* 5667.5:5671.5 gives 18.9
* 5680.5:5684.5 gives 18.2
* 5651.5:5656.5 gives 19.5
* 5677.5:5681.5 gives 18.7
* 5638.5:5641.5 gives 18.1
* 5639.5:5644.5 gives 18.4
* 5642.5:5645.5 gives 18.9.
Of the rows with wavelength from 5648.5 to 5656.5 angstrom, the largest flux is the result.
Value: 21.98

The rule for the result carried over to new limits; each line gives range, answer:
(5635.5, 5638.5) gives 18.61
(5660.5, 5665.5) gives 20.97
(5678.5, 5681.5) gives 20.36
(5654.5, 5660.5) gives 20.46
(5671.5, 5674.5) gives 19.64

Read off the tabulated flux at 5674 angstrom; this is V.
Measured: 18.07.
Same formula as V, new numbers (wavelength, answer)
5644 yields 18.08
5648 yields 18.61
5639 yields 17.38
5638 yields 17.15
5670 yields 18.81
